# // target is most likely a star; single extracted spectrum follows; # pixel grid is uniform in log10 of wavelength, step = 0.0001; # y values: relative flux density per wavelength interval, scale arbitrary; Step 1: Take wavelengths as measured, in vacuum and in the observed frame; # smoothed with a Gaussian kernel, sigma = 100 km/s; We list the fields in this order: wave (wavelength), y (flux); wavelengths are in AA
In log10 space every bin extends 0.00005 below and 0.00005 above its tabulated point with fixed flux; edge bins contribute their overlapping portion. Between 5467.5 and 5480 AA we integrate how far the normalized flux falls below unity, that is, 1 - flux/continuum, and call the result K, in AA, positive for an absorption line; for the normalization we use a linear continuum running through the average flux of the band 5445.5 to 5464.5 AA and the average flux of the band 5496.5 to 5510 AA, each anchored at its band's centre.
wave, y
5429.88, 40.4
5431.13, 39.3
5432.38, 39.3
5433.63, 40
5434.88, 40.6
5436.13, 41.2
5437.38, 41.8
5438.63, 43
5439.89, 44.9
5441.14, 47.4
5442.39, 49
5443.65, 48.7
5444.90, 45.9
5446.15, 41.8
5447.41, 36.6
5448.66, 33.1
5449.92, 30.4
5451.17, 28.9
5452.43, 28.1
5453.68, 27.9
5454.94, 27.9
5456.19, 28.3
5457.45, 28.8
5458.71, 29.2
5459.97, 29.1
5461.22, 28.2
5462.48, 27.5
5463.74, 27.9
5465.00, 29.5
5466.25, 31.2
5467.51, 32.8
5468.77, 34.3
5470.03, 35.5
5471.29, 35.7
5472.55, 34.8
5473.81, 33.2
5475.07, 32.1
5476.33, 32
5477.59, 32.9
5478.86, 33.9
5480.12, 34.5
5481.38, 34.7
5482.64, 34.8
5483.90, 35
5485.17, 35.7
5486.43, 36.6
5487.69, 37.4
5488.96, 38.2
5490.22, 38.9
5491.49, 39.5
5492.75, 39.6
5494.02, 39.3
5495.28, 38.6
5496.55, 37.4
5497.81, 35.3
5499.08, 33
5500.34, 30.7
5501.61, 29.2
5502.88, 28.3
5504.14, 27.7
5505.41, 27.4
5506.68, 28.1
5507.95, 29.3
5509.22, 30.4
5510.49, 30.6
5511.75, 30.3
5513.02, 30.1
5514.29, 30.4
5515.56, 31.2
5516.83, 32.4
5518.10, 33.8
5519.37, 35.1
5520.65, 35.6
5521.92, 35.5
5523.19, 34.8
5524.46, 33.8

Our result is -1.5 AA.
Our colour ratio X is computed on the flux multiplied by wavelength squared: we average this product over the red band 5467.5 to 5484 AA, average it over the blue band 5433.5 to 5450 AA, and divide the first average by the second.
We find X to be 0.82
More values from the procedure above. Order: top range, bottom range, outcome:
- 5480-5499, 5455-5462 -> 1.31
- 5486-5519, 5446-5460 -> 1.11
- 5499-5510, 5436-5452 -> 0.73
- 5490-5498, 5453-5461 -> 1.37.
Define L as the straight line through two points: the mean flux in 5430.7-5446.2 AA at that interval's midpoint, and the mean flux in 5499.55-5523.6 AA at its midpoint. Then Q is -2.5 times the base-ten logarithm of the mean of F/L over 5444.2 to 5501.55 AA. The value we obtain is 0.11 mag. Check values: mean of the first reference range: 43.4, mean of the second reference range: 31.1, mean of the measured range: 33.7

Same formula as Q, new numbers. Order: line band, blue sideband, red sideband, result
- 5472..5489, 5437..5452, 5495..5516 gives 0.01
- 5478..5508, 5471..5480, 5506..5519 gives -0.07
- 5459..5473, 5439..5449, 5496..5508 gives 0.23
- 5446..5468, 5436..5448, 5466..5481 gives 0.28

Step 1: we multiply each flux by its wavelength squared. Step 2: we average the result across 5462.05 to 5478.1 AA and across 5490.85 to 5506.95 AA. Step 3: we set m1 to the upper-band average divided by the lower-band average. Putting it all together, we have 1.05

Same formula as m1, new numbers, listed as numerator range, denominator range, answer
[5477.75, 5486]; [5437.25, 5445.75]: 0.77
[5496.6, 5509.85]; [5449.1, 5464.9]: 1.08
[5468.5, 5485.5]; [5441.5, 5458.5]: 0.98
